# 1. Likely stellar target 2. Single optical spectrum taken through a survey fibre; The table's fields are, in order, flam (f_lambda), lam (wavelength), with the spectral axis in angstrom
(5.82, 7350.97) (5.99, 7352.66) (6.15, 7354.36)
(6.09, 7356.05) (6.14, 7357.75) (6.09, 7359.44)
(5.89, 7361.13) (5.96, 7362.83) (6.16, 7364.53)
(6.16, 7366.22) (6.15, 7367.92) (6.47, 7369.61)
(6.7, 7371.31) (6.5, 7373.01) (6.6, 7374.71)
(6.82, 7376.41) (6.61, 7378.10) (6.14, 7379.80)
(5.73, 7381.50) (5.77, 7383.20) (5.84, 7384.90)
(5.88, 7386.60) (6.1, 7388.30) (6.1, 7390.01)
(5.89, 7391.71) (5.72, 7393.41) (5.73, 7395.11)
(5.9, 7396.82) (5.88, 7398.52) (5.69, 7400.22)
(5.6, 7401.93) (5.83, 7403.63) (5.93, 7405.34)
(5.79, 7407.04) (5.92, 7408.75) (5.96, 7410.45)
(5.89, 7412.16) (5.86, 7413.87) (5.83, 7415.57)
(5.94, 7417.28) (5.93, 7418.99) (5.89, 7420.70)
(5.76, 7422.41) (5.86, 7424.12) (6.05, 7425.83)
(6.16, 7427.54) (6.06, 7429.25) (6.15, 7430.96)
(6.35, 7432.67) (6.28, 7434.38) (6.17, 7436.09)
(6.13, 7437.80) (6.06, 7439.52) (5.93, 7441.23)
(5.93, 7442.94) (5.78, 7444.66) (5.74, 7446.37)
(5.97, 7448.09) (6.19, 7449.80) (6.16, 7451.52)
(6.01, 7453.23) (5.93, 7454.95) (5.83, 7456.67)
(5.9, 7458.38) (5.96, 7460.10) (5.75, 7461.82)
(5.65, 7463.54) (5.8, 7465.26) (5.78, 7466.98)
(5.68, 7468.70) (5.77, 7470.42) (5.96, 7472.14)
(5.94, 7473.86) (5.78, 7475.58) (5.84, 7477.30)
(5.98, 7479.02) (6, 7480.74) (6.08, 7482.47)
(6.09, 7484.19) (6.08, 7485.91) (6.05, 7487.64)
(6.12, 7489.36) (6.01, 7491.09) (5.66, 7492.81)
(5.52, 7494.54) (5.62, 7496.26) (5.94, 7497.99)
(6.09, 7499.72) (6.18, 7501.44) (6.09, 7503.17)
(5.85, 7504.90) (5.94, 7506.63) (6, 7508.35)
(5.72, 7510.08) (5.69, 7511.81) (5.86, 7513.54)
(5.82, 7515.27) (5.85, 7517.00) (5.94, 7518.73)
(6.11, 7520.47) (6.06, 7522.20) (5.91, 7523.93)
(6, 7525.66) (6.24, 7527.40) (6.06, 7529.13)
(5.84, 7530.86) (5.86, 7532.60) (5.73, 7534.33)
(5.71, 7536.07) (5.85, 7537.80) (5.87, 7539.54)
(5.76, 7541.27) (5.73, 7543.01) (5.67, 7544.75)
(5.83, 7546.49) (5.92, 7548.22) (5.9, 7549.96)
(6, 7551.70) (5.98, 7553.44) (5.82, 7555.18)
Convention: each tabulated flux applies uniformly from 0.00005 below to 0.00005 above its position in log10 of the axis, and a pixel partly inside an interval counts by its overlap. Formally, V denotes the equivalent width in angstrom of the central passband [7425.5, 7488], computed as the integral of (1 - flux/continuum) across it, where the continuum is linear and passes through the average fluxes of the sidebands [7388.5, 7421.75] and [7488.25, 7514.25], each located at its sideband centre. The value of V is -1.01 angstrom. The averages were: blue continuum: 5.86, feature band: 5.97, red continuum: 5.89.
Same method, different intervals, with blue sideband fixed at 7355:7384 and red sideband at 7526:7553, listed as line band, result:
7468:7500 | 0.45 angstrom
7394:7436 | 1.41 angstrom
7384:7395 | 0.50 angstrom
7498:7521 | 0.01 angstrom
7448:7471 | 0.60 angstrom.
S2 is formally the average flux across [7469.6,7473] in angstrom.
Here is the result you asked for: 5.87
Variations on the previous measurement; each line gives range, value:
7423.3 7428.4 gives 6.02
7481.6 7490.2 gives 6.08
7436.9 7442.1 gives 6.04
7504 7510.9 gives 5.88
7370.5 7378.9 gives 6.65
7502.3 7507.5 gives 5.96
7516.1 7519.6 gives 5.89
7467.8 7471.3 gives 5.73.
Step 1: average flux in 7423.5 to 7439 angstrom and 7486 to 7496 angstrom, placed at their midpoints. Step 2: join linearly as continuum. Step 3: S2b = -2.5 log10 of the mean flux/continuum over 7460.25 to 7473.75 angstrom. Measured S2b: 0.04 mag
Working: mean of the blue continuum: 6.14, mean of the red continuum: 5.87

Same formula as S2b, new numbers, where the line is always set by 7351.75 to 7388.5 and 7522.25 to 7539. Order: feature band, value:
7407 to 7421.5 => 0.04 mag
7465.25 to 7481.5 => 0.03 mag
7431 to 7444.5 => -0.01 mag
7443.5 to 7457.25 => 0.02 mag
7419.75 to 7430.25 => 0.02 mag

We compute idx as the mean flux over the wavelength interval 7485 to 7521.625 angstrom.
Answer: 5.91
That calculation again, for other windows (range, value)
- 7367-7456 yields 6.02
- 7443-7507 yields 5.91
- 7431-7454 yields 6.06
